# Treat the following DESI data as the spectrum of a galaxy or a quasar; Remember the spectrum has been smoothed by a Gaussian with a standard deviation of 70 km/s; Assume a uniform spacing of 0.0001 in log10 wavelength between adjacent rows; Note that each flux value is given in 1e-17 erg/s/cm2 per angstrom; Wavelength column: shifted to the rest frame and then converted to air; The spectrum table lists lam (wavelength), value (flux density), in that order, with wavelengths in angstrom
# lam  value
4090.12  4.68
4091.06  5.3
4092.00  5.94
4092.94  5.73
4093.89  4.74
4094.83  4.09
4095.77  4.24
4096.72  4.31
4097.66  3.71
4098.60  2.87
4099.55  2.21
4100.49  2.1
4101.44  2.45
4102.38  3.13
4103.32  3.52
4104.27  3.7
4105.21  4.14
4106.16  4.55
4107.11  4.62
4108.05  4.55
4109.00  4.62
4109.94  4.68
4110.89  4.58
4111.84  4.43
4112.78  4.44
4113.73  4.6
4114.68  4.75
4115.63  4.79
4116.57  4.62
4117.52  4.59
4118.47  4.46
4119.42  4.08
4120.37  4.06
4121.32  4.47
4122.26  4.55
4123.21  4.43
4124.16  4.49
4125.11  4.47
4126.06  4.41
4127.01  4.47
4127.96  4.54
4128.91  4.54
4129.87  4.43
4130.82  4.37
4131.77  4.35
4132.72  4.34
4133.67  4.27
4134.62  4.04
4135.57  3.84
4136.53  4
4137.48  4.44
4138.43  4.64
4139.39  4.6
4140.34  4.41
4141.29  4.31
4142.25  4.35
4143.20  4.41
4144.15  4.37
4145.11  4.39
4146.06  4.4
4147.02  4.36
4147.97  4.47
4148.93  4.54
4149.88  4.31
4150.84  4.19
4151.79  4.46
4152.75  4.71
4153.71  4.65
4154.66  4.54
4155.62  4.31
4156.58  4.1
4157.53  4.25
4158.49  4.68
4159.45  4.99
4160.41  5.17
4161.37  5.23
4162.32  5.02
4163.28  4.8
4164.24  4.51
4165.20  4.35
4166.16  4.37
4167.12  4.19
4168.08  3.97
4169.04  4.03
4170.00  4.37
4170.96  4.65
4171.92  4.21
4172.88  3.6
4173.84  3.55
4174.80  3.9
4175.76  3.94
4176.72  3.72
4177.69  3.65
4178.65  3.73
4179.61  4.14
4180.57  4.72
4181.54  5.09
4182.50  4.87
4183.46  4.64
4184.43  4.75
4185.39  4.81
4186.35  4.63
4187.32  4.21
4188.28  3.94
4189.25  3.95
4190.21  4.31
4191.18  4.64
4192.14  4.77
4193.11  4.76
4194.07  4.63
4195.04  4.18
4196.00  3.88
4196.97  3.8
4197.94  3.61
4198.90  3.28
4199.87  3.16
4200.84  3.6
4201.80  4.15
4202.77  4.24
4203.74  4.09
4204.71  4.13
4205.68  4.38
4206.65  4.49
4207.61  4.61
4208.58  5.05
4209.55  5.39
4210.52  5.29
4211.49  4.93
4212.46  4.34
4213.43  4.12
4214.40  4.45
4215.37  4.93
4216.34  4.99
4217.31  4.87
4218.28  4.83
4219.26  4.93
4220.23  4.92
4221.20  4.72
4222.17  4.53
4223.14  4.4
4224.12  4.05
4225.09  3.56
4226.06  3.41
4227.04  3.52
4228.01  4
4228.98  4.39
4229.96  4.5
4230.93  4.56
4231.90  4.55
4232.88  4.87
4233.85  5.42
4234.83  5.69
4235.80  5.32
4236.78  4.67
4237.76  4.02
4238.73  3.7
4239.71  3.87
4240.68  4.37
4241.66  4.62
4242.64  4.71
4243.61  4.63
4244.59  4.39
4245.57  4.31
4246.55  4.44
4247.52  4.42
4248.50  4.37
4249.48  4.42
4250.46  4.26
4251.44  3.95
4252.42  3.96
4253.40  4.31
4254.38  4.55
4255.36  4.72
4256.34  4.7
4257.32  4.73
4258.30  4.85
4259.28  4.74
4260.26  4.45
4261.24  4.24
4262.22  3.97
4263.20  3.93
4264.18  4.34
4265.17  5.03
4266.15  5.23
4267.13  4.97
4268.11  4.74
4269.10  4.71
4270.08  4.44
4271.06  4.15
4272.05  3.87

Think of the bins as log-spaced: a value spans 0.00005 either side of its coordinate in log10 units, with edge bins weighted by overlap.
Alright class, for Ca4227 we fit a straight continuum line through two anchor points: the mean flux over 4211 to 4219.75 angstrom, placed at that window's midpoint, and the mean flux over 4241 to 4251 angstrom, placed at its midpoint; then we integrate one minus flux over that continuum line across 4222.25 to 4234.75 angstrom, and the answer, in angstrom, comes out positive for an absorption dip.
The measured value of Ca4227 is 0.7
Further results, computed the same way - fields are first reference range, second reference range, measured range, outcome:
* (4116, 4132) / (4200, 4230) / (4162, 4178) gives 1.0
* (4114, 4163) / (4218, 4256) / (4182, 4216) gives 0.5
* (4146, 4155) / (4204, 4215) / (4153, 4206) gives 3.1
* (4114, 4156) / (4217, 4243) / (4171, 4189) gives 0.8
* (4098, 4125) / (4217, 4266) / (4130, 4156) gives -1.2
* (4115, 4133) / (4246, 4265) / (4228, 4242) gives -0.6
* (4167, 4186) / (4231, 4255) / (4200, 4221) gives -1.0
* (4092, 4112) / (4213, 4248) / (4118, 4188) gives -3.3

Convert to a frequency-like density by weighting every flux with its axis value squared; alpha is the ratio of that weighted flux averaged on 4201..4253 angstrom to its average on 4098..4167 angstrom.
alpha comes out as 1.08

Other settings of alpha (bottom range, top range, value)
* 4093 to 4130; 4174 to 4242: 1.10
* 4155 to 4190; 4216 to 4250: 1.06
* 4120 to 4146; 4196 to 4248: 1.05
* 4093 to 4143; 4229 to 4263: 1.14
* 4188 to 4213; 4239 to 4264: 1.05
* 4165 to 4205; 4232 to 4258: 1.11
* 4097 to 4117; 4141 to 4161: 1.15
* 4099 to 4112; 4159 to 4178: 1.17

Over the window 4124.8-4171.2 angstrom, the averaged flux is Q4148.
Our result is 4.44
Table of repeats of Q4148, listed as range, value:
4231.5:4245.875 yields 4.61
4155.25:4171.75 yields 4.52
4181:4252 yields 4.43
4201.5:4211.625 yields 4.61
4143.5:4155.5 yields 4.44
